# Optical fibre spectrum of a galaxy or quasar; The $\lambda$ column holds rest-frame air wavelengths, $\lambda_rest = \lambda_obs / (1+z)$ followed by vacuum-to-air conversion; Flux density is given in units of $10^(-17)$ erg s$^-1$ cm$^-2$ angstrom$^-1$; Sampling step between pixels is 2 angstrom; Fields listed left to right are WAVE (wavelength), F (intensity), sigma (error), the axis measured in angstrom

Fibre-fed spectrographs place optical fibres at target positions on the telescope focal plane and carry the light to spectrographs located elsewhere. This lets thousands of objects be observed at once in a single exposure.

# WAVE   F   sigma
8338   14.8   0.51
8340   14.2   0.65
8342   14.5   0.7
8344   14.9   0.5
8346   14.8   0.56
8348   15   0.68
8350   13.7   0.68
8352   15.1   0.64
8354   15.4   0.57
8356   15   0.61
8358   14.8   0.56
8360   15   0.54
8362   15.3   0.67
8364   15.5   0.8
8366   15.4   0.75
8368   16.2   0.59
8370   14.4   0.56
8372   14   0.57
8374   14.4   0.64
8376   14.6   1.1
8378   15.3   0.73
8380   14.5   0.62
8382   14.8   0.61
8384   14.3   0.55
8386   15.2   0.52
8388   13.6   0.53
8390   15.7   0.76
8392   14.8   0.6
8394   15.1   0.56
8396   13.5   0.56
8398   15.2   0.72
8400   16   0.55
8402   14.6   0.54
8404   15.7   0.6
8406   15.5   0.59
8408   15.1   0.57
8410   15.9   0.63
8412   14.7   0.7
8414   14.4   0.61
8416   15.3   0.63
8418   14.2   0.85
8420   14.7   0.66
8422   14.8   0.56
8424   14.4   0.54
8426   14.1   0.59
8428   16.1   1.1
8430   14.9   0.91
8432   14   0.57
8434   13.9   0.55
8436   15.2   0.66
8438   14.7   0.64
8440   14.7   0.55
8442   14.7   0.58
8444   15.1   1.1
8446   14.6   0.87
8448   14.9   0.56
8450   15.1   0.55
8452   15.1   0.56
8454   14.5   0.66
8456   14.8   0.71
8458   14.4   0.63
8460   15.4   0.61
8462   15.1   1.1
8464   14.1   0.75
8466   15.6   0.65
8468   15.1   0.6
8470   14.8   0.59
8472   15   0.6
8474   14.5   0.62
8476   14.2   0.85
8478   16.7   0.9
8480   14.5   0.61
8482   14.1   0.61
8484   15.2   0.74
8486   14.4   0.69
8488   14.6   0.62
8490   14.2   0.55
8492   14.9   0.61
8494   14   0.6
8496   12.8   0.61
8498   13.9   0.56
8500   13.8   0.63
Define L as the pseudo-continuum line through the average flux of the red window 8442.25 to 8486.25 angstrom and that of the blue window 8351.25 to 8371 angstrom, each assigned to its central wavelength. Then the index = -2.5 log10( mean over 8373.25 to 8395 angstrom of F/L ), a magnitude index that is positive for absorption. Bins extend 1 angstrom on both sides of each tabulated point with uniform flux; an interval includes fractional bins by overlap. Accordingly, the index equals 0.027 mag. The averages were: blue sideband 15.2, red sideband 14.9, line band 14.8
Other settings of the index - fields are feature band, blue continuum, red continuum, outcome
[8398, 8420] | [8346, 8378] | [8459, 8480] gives -0.011 mag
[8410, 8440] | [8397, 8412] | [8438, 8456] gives 0.029 mag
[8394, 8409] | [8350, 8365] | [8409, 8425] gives -0.016 mag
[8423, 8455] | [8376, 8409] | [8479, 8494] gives -0.002 mag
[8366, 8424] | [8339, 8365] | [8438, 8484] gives -0.001 mag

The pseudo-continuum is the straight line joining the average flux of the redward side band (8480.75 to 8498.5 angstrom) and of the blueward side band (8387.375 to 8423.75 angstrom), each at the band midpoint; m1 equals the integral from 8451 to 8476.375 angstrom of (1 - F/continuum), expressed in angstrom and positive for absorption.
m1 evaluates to -0.7 angstrom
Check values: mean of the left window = 14.9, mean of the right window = 14.2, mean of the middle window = 14.8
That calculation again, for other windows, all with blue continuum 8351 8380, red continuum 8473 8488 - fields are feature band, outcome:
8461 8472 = -0.1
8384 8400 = 0.2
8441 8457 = 0.0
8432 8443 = 0.2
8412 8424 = 0.2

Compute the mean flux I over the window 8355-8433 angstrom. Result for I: 14.9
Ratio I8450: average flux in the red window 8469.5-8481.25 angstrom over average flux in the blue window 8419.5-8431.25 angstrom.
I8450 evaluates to 1.01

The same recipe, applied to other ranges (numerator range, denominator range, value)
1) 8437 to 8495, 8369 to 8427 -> 1.00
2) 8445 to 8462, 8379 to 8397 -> 1.02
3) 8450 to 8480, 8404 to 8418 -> 0.99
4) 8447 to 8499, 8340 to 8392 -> 0.99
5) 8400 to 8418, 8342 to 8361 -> 1.02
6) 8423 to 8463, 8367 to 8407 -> 0.99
